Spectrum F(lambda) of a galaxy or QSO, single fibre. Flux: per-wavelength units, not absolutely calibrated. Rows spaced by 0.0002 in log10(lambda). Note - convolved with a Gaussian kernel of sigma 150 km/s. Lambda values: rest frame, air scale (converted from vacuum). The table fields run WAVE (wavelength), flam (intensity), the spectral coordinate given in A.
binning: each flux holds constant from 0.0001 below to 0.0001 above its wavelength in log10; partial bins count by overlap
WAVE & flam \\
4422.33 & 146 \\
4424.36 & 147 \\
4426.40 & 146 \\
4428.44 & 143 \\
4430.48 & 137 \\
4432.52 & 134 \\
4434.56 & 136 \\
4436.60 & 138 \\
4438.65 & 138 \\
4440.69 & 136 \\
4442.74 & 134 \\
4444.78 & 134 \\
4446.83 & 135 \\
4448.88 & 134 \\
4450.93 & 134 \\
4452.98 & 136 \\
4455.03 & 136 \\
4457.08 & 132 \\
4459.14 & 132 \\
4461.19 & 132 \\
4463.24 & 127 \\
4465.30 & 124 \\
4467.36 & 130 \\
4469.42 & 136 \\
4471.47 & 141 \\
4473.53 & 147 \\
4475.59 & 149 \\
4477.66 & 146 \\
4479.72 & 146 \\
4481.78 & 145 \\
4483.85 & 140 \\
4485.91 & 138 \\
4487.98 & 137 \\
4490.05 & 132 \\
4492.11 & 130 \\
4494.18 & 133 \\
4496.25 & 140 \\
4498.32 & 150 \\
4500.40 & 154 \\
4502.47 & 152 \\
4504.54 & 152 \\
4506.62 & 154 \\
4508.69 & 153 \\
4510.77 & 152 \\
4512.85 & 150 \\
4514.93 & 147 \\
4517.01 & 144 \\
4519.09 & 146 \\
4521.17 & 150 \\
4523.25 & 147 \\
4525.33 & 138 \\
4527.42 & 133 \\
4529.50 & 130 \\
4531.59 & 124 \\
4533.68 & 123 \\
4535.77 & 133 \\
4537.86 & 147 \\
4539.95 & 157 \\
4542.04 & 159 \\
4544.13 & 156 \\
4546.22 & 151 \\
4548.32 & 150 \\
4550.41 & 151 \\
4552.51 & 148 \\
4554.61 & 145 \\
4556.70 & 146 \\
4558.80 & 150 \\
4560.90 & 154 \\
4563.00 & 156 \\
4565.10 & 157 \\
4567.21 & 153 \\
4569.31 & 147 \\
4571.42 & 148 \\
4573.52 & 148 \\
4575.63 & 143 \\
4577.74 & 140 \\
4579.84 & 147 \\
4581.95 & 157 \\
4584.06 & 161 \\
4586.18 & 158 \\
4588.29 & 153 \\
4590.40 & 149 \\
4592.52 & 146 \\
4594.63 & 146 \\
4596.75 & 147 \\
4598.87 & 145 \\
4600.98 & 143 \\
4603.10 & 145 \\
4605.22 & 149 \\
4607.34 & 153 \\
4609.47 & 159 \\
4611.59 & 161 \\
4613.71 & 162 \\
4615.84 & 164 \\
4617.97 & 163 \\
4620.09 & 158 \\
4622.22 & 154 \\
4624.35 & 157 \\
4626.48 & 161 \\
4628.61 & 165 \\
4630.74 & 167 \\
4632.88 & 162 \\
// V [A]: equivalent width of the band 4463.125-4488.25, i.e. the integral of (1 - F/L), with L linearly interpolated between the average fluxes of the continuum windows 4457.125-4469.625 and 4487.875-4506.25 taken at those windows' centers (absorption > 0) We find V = -0.9 A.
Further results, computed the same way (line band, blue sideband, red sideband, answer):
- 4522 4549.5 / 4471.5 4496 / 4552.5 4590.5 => 0.8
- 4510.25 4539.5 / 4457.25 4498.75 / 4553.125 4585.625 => 0.7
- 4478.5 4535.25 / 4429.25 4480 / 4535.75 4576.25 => 0.5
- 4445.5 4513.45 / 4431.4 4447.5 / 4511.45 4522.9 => 0.8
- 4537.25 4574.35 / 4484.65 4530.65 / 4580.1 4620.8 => -0.6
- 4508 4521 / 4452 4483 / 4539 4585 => -0.4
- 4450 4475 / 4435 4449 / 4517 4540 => 0.4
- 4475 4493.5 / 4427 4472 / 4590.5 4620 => -0.2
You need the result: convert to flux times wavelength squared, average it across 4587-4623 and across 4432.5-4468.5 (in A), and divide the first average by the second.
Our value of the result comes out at 1.2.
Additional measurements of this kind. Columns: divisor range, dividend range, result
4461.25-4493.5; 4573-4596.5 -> 1.14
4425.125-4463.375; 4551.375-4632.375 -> 1.20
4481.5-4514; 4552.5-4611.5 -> 1.08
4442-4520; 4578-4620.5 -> 1.15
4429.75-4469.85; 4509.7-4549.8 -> 1.12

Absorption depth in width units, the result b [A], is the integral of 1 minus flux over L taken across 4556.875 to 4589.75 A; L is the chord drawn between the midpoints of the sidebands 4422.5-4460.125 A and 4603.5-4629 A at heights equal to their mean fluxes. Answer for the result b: 0.4 A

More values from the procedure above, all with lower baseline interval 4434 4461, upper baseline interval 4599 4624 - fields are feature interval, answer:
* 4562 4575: -0.11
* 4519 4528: 0.08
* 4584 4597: 0.14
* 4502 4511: -0.66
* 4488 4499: 0.31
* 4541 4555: -0.42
